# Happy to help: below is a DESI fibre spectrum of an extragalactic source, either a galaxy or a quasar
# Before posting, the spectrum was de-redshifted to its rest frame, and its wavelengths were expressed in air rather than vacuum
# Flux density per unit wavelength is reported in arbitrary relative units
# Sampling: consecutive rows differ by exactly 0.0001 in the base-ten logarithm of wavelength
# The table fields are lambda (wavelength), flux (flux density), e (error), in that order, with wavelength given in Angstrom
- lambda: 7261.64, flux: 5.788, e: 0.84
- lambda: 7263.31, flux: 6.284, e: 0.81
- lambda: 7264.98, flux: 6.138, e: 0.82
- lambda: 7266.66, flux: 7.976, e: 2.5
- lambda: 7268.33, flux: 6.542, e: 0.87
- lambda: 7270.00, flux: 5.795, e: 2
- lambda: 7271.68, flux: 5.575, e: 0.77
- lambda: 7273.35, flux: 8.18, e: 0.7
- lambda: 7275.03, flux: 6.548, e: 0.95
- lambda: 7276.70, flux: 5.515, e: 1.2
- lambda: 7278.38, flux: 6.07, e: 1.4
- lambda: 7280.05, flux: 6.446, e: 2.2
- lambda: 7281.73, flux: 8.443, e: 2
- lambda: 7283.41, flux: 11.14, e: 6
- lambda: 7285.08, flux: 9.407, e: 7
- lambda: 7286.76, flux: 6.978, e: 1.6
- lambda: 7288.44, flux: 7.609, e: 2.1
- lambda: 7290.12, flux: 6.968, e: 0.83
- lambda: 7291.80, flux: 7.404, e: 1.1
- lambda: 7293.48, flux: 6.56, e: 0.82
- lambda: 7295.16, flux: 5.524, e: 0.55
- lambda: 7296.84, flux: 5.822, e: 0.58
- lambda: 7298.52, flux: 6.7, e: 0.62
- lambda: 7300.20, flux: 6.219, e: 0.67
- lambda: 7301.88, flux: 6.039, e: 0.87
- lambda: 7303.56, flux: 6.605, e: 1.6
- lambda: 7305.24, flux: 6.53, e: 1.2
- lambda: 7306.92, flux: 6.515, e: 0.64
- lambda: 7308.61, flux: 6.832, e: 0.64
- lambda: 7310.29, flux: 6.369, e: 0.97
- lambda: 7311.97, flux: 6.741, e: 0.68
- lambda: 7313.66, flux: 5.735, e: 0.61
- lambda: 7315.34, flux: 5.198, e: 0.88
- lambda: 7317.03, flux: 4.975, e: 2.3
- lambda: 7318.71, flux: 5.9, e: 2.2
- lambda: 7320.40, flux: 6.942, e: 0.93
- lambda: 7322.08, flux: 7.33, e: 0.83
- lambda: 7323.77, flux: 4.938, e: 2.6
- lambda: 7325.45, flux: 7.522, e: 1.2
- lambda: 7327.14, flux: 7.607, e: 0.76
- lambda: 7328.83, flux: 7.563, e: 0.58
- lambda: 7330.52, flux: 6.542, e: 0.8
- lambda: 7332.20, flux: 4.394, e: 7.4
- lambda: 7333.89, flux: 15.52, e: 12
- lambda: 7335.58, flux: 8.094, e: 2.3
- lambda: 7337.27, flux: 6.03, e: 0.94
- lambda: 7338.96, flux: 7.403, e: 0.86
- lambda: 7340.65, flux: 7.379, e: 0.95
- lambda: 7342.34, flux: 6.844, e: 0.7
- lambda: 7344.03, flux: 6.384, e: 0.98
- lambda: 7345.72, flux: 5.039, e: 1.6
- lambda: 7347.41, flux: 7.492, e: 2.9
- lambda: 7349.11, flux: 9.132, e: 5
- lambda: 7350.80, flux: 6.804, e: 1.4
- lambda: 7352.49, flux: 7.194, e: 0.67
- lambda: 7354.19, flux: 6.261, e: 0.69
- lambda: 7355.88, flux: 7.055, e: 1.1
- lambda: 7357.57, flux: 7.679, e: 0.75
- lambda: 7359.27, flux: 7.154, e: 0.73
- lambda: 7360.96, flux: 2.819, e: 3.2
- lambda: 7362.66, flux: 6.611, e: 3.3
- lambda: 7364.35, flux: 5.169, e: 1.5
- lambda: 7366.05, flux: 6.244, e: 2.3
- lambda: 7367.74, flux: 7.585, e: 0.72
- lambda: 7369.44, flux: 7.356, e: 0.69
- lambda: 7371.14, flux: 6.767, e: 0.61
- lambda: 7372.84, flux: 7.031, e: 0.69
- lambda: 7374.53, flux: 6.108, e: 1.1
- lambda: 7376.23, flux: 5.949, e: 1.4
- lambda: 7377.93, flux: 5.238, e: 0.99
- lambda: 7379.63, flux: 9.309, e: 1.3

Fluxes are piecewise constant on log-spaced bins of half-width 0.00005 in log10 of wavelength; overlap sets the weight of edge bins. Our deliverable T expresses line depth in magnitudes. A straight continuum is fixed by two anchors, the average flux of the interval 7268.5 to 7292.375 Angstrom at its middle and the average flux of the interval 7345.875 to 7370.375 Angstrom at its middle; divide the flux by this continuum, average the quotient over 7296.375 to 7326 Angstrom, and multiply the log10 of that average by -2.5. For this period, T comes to 0.13 mag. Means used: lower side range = 7.27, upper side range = 6.7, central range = 6.27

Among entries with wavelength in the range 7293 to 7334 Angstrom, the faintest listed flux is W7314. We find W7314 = 4.394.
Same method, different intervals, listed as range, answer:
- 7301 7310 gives 6.039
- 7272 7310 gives 5.515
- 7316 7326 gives 4.938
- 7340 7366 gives 2.819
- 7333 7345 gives 6.03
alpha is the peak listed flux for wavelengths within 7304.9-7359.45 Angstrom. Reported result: 15.52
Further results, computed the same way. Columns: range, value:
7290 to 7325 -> 7.404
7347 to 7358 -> 9.132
